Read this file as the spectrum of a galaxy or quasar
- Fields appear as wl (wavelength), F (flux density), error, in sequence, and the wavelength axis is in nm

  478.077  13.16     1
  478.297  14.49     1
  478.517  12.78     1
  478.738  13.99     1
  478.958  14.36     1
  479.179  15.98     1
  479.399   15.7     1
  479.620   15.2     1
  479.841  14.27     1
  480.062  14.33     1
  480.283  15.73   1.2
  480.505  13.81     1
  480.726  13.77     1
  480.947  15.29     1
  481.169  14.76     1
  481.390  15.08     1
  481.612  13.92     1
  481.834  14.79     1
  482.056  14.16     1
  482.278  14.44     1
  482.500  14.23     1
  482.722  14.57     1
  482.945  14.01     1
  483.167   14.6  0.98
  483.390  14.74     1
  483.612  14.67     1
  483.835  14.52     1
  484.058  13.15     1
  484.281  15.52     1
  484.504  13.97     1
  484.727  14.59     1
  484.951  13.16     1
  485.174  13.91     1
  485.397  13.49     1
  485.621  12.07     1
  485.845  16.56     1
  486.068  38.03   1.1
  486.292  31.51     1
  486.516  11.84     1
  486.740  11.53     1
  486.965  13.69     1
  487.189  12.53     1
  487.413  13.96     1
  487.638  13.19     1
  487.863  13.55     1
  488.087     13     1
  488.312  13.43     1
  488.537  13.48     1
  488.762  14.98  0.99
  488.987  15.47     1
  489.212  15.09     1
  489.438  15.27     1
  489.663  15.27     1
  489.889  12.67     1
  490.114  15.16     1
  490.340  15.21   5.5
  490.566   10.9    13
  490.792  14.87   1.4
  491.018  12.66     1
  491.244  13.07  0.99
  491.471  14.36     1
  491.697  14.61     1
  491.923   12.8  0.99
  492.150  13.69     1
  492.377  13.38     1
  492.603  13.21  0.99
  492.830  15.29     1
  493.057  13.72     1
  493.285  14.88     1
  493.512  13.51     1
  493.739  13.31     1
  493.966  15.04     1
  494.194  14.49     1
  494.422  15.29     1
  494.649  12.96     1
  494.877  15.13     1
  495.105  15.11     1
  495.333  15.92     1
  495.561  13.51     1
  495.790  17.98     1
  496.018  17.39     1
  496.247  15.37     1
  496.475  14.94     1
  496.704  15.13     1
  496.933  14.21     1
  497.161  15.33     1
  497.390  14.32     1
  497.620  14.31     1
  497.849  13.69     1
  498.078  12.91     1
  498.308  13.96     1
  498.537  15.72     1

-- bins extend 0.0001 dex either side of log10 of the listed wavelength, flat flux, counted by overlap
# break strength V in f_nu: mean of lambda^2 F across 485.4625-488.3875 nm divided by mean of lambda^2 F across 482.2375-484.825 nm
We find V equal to 1.16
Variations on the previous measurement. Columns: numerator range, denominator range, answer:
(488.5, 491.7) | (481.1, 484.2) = 1.02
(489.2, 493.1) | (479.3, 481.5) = 0.98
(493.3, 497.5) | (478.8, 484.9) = 1.08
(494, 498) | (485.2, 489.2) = 0.97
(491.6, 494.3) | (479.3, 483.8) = 1.00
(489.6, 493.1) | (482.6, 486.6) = 0.86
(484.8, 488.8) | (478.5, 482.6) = 1.11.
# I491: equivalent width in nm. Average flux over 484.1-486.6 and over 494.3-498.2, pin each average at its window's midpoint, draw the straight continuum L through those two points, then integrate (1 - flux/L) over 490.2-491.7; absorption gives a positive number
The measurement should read 0.24 nm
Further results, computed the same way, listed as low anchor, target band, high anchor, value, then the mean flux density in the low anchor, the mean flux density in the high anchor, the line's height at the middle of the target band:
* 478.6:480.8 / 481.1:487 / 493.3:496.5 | -0.342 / 14.7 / 15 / 14.8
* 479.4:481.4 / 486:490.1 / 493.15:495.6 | -0.326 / 14.7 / 14.5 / 14.6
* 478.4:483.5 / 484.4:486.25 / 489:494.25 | -0.414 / 14.5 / 14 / 14.3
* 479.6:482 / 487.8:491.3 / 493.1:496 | 0.170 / 14.6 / 14.8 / 14.7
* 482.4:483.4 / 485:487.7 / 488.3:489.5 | -0.422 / 14.4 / 14.7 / 14.6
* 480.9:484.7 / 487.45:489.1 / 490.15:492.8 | 0.008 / 14.5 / 13.6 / 13.9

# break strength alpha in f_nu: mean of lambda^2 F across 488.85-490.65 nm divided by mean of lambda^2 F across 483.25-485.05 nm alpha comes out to 1.0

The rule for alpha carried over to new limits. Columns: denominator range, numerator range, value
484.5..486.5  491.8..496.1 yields 0.81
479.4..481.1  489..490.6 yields 1.02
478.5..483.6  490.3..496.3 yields 1.03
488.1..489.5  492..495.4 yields 1.01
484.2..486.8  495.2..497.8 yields 0.92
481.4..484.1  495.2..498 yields 1.11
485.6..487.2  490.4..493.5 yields 0.73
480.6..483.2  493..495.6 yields 1.05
